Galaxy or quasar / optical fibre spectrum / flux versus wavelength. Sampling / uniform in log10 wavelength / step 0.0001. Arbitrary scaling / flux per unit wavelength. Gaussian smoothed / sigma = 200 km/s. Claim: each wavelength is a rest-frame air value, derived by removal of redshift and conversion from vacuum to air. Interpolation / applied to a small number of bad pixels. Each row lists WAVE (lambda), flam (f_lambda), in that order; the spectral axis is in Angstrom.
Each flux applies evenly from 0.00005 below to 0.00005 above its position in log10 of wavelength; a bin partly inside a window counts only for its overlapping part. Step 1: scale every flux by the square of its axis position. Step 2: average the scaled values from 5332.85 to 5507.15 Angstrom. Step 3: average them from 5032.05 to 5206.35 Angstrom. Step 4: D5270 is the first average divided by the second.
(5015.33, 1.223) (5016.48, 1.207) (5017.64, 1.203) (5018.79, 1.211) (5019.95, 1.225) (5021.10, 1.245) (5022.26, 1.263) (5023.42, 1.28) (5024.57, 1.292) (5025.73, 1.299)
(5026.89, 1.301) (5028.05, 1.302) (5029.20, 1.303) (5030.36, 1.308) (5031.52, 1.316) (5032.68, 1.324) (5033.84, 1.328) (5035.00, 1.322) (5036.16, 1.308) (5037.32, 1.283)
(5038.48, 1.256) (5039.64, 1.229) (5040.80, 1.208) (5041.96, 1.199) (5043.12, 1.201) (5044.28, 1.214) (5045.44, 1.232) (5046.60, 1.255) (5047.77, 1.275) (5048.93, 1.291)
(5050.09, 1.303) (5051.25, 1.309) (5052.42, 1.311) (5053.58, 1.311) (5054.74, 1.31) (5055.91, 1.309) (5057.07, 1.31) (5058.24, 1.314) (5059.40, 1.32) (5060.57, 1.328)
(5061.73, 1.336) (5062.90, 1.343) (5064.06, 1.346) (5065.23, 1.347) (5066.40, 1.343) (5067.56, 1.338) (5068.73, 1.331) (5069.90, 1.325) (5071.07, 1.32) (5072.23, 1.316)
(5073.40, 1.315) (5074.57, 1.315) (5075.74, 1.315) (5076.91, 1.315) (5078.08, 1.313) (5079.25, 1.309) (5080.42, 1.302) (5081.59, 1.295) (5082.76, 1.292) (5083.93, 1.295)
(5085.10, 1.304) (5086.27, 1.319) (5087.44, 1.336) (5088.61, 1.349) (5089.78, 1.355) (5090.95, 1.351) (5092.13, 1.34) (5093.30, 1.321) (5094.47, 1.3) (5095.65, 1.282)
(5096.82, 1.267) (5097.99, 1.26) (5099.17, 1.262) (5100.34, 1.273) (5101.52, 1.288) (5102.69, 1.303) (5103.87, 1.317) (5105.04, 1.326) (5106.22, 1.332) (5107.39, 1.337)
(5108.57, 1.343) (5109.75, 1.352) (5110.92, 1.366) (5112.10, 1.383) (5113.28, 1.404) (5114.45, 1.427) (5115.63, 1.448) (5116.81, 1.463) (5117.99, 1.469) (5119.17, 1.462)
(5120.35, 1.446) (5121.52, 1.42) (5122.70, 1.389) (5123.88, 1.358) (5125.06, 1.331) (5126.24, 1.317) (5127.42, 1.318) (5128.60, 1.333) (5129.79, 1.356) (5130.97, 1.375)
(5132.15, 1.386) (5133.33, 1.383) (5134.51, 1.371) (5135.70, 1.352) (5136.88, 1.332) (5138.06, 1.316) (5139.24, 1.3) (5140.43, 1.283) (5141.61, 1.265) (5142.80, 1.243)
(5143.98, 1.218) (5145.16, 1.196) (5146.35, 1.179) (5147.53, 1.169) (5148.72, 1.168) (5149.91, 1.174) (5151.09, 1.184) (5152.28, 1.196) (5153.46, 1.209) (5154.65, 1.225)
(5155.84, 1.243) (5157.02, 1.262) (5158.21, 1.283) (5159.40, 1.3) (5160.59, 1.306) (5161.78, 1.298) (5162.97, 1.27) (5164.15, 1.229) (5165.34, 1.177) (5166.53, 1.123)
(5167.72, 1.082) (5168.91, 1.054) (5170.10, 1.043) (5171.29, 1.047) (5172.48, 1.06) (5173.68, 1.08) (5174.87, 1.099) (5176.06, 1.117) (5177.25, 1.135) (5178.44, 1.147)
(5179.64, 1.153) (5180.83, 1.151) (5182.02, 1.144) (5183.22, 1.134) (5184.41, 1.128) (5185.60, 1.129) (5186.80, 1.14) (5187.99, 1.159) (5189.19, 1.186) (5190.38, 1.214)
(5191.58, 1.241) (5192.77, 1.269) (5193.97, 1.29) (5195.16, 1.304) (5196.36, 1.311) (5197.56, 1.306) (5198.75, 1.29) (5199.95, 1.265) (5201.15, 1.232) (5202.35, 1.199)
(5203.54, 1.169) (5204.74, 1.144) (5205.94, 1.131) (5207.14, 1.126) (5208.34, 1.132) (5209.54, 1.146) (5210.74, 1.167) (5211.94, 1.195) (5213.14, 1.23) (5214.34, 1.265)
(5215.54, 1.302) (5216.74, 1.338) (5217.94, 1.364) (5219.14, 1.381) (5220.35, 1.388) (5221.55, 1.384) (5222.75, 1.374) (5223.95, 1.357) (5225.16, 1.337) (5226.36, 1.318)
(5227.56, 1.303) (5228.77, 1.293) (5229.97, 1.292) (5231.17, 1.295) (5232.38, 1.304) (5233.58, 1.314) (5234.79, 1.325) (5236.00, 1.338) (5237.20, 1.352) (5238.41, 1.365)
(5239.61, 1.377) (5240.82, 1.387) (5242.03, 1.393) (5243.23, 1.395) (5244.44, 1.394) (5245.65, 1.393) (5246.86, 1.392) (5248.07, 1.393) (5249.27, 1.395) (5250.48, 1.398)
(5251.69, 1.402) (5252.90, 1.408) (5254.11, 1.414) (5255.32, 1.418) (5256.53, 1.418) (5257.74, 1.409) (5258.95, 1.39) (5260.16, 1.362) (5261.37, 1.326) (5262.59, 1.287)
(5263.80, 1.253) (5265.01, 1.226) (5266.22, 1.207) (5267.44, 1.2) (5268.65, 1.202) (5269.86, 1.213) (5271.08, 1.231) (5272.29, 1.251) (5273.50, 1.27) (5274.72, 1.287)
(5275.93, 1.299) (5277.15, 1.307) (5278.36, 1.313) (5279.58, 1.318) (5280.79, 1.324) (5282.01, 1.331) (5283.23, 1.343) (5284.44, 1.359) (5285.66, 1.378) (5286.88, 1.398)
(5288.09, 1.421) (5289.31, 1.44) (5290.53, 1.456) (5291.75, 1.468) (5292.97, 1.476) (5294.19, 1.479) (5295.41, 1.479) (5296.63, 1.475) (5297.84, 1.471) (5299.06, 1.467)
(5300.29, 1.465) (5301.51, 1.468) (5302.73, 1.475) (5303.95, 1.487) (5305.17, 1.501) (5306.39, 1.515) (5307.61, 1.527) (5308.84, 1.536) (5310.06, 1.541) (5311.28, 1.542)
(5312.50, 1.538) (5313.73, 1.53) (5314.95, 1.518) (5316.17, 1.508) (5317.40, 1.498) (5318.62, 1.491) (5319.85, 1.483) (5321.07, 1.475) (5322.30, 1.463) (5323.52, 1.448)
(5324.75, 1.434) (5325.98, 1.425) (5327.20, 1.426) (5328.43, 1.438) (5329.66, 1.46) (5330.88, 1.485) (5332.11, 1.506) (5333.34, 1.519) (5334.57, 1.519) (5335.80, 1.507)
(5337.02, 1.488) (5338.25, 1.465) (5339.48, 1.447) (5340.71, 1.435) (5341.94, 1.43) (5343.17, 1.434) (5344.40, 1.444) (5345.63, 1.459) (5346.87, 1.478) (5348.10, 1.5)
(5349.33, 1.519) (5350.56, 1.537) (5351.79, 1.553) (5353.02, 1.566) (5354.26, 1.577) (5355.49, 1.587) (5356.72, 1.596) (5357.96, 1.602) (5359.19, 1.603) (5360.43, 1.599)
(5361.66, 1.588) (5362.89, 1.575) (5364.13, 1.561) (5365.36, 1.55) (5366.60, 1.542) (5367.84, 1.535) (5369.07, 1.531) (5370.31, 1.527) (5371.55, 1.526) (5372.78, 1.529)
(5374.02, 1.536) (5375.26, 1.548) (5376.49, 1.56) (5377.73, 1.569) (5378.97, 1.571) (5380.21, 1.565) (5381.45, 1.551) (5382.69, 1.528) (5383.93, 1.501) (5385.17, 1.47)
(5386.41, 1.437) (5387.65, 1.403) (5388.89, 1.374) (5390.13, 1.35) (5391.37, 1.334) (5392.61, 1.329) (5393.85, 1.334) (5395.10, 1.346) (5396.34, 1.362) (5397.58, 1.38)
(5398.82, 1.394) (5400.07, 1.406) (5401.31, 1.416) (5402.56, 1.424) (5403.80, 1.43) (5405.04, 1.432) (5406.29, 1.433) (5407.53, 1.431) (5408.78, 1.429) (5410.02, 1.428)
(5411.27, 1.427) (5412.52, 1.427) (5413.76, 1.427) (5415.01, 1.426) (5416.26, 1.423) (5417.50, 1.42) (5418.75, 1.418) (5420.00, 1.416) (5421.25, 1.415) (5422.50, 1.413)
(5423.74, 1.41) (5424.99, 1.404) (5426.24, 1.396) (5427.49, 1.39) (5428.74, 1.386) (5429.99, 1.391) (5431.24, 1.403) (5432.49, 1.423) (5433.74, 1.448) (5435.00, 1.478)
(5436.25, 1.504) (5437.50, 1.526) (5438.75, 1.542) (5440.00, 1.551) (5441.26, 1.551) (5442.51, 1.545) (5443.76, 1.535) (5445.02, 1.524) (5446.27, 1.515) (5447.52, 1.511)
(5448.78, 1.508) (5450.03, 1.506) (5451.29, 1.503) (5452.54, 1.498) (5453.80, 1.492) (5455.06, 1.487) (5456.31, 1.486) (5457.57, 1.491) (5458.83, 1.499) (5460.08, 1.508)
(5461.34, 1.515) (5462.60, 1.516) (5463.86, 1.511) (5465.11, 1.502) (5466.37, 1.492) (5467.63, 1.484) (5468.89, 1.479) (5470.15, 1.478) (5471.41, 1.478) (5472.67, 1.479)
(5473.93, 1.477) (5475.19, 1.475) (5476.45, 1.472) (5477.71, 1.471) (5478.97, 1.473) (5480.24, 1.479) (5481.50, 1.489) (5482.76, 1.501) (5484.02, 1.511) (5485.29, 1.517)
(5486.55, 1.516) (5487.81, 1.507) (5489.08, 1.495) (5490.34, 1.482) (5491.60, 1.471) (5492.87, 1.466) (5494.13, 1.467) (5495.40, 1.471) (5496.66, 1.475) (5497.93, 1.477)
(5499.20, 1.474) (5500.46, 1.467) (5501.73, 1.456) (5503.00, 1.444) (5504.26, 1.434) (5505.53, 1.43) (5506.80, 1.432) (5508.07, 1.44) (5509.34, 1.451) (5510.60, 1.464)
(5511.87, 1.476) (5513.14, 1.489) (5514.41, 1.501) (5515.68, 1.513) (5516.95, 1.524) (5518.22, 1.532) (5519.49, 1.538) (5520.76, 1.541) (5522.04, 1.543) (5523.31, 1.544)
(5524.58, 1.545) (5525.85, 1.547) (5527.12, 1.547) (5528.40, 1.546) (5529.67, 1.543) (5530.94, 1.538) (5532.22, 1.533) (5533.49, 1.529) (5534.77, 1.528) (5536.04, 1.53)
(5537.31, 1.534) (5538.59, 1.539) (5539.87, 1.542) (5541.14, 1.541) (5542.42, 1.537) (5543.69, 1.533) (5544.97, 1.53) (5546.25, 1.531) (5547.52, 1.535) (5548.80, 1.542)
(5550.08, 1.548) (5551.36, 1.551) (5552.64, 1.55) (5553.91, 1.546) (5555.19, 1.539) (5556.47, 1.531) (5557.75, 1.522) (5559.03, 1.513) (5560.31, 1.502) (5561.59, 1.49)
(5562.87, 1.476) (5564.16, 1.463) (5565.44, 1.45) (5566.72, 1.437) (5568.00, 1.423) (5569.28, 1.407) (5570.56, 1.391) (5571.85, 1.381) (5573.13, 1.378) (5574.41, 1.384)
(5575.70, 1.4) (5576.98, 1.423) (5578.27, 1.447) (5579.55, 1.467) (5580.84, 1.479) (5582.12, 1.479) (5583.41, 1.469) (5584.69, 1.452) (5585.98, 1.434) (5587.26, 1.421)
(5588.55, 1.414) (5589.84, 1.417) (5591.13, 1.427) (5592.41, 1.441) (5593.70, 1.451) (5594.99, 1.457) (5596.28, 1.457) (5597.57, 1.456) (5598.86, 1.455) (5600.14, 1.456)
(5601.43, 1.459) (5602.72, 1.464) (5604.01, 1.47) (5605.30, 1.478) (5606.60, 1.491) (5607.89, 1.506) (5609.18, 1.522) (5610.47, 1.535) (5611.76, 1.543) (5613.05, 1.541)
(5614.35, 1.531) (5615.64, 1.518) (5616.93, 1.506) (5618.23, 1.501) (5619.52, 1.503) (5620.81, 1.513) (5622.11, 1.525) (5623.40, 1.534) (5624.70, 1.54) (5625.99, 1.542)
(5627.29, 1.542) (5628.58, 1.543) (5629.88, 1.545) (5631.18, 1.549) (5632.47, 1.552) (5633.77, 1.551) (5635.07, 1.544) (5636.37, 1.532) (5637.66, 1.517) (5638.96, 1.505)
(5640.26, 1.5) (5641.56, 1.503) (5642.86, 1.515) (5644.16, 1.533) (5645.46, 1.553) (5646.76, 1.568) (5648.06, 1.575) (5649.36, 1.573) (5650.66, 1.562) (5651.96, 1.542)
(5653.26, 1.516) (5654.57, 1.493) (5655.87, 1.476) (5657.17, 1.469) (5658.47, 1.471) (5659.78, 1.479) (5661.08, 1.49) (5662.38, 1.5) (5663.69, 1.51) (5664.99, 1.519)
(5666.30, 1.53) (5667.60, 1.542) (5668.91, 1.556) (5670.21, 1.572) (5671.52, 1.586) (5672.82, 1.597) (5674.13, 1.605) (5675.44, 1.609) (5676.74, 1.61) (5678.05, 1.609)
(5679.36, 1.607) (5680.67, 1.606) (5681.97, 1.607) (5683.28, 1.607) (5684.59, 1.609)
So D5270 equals 1.3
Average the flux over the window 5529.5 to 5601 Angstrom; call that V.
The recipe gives 1.48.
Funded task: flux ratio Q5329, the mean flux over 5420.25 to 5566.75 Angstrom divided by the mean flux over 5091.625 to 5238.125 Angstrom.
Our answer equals 1.18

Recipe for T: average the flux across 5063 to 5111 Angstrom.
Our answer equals 1.32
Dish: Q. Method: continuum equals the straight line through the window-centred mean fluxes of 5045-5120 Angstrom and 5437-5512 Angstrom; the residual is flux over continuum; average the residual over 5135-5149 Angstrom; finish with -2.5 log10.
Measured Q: 0.08 mag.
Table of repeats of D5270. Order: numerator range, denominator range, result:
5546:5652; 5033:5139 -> 1.37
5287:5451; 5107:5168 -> 1.24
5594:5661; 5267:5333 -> 1.20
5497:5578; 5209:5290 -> 1.25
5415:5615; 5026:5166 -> 1.33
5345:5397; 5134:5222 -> 1.34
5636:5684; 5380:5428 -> 1.20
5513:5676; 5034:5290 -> 1.37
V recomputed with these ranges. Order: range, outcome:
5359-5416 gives 1.47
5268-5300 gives 1.36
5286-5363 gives 1.5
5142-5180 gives 1.18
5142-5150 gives 1.19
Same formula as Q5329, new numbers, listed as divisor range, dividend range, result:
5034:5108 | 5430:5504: 1.14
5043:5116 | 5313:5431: 1.12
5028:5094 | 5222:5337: 1.07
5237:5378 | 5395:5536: 1.02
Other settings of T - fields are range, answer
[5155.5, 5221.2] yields 1.2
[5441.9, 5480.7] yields 1.5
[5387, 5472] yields 1.45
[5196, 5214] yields 1.2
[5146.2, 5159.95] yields 1.22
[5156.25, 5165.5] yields 1.27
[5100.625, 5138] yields 1.37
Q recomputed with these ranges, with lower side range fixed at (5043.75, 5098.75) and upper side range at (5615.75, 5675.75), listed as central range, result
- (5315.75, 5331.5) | -0.04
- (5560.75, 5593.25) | 0.05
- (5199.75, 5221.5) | 0.11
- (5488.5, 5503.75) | 0.00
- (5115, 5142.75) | -0.03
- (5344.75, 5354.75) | -0.08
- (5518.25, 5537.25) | -0.04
